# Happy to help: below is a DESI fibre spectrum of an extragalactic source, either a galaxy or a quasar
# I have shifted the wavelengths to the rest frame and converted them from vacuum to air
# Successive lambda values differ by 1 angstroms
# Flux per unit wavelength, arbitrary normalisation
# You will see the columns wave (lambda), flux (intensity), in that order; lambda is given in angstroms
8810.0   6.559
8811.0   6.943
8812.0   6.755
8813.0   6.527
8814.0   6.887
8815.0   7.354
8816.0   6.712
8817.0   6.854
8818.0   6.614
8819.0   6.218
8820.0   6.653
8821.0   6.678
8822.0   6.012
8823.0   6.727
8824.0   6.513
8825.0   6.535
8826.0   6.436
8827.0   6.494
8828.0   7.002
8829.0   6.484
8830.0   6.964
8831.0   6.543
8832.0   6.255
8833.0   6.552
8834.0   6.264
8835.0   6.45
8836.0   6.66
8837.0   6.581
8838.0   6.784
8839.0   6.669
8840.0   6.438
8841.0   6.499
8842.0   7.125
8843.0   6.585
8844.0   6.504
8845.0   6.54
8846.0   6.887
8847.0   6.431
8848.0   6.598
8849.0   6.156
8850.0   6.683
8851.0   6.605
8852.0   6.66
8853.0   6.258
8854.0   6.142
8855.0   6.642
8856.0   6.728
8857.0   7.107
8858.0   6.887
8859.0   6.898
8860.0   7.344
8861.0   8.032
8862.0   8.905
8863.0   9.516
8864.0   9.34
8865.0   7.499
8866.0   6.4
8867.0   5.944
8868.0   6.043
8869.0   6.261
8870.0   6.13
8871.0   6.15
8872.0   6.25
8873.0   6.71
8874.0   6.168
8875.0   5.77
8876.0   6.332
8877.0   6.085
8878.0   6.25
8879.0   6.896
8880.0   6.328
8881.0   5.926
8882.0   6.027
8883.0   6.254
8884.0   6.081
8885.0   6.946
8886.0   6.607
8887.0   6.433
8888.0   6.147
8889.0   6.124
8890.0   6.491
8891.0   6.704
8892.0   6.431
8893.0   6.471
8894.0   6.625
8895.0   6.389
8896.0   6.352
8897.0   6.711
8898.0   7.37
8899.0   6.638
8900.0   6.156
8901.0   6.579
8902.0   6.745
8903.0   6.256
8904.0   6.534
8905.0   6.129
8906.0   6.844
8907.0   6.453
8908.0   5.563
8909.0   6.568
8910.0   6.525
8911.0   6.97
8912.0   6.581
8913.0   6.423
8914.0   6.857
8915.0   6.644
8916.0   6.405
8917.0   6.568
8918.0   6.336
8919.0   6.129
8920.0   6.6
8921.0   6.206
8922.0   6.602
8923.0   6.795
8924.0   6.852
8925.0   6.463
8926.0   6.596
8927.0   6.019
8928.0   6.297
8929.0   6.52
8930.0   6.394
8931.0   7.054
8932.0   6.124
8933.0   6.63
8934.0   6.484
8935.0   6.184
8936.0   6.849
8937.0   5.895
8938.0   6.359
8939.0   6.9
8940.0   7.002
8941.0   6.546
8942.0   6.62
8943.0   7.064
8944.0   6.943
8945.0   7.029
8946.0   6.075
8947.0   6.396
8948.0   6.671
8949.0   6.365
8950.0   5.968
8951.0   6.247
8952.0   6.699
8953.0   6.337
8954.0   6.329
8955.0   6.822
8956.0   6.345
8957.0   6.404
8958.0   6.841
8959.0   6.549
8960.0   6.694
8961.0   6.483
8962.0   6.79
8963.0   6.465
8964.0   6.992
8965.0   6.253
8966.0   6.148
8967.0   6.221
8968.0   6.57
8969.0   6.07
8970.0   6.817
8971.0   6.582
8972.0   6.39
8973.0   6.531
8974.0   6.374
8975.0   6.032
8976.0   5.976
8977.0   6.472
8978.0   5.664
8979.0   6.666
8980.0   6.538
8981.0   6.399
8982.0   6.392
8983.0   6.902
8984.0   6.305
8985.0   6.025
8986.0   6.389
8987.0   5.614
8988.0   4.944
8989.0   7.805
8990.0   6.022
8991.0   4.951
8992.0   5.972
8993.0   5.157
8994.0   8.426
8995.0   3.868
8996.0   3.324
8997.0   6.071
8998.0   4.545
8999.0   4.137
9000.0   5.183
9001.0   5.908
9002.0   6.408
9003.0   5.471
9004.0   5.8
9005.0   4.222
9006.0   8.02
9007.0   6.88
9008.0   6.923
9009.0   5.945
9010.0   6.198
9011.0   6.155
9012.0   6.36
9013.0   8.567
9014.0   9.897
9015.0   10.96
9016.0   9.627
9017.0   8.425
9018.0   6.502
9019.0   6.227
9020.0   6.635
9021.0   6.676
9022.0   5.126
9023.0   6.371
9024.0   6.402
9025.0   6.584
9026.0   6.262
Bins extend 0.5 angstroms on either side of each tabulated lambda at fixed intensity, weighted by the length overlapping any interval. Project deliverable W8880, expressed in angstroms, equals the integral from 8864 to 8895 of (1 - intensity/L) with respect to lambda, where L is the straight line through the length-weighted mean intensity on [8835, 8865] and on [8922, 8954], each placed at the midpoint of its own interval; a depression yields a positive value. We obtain 1.93 angstroms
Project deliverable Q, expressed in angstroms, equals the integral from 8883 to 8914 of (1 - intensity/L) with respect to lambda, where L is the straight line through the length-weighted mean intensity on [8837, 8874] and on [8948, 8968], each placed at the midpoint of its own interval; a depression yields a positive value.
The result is 0.9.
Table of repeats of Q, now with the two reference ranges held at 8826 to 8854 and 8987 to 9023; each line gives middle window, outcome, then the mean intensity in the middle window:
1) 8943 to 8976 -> -0.3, 6.48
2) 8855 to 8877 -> -1.4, 6.94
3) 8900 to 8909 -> 0.1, 6.39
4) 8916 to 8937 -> 0.0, 6.47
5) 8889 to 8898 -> -0.1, 6.55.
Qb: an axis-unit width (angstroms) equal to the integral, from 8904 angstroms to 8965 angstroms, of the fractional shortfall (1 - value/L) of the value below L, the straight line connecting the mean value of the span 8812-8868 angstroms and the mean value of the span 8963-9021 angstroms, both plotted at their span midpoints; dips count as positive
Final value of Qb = 0.1 angstroms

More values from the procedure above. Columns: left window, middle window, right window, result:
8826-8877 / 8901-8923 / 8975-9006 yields -0.51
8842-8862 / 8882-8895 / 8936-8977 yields 0.51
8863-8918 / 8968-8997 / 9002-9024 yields 3.19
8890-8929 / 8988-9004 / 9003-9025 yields 3.18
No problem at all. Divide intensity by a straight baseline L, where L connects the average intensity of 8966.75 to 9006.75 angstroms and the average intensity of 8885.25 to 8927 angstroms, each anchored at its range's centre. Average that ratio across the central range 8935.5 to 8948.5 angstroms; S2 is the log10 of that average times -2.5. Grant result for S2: -0.06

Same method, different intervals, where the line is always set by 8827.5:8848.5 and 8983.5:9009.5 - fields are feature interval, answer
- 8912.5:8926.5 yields -0.06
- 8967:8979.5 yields -0.08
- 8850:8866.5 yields -0.12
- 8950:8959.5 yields -0.08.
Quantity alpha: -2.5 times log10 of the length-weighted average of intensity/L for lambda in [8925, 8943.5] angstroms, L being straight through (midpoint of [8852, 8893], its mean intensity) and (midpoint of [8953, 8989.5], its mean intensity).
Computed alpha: 0.00 mag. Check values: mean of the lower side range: 6.68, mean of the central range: 6.53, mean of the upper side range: 6.41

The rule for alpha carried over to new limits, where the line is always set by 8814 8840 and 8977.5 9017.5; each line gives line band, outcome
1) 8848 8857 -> 0.007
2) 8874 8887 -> 0.041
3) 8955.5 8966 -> -0.023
